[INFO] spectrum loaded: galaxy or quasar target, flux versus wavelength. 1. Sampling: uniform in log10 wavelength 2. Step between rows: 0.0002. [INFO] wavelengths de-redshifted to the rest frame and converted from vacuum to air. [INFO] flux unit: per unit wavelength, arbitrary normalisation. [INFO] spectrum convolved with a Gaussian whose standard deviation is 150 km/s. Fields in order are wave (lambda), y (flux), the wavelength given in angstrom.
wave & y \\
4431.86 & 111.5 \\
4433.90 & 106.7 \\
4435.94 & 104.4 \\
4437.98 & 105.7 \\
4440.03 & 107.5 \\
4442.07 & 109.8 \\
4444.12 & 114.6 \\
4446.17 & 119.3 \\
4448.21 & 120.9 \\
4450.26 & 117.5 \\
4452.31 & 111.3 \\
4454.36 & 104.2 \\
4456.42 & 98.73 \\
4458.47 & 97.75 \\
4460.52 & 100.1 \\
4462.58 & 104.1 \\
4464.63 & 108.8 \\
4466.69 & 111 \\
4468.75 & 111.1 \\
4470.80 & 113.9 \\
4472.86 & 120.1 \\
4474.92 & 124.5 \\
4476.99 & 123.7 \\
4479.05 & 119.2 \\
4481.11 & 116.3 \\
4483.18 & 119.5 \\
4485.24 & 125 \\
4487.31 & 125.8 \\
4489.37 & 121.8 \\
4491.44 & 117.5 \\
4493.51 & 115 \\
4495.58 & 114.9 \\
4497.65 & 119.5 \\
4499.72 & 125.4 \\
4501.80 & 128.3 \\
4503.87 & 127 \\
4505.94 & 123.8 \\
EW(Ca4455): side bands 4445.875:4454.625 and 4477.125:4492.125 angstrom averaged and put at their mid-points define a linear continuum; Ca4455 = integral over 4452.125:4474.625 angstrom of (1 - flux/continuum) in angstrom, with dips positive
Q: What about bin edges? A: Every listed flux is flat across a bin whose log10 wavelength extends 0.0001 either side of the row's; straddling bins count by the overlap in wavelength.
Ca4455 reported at 1.86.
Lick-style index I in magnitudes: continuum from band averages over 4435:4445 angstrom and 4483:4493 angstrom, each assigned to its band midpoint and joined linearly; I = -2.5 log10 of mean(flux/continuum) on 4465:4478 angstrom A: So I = 0.00 mag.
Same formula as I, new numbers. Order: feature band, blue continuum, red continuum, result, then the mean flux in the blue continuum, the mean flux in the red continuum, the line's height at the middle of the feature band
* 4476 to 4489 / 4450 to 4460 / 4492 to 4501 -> -0.07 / 105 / 119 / 114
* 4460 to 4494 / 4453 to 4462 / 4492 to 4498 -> -0.08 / 101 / 116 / 109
